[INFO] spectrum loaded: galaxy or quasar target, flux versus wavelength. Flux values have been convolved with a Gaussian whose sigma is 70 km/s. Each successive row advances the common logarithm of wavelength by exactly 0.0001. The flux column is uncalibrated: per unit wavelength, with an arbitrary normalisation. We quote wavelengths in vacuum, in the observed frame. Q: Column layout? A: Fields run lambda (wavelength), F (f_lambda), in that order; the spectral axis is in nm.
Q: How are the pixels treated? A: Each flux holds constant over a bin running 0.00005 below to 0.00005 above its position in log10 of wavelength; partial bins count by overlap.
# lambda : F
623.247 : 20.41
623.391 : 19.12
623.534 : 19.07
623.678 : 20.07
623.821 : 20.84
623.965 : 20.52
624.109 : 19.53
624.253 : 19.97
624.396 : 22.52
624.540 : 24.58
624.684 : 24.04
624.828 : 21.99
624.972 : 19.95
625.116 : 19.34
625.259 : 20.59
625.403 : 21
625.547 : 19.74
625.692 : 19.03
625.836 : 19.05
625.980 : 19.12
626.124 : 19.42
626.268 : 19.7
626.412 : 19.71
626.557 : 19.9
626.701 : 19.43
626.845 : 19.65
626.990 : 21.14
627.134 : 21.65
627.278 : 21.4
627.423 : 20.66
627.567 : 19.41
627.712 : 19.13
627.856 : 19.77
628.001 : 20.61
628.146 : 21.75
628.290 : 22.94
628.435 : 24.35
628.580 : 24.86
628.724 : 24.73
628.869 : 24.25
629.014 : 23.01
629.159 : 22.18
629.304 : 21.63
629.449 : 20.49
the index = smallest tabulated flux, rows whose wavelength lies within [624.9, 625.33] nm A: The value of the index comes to 19.34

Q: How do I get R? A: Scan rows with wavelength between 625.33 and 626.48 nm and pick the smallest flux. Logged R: 19.03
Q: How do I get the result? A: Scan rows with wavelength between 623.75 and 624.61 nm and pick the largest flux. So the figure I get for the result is 24.58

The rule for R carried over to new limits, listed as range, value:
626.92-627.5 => 20.66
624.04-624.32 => 19.53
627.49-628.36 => 19.13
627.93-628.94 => 20.61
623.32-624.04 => 19.07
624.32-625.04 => 19.95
